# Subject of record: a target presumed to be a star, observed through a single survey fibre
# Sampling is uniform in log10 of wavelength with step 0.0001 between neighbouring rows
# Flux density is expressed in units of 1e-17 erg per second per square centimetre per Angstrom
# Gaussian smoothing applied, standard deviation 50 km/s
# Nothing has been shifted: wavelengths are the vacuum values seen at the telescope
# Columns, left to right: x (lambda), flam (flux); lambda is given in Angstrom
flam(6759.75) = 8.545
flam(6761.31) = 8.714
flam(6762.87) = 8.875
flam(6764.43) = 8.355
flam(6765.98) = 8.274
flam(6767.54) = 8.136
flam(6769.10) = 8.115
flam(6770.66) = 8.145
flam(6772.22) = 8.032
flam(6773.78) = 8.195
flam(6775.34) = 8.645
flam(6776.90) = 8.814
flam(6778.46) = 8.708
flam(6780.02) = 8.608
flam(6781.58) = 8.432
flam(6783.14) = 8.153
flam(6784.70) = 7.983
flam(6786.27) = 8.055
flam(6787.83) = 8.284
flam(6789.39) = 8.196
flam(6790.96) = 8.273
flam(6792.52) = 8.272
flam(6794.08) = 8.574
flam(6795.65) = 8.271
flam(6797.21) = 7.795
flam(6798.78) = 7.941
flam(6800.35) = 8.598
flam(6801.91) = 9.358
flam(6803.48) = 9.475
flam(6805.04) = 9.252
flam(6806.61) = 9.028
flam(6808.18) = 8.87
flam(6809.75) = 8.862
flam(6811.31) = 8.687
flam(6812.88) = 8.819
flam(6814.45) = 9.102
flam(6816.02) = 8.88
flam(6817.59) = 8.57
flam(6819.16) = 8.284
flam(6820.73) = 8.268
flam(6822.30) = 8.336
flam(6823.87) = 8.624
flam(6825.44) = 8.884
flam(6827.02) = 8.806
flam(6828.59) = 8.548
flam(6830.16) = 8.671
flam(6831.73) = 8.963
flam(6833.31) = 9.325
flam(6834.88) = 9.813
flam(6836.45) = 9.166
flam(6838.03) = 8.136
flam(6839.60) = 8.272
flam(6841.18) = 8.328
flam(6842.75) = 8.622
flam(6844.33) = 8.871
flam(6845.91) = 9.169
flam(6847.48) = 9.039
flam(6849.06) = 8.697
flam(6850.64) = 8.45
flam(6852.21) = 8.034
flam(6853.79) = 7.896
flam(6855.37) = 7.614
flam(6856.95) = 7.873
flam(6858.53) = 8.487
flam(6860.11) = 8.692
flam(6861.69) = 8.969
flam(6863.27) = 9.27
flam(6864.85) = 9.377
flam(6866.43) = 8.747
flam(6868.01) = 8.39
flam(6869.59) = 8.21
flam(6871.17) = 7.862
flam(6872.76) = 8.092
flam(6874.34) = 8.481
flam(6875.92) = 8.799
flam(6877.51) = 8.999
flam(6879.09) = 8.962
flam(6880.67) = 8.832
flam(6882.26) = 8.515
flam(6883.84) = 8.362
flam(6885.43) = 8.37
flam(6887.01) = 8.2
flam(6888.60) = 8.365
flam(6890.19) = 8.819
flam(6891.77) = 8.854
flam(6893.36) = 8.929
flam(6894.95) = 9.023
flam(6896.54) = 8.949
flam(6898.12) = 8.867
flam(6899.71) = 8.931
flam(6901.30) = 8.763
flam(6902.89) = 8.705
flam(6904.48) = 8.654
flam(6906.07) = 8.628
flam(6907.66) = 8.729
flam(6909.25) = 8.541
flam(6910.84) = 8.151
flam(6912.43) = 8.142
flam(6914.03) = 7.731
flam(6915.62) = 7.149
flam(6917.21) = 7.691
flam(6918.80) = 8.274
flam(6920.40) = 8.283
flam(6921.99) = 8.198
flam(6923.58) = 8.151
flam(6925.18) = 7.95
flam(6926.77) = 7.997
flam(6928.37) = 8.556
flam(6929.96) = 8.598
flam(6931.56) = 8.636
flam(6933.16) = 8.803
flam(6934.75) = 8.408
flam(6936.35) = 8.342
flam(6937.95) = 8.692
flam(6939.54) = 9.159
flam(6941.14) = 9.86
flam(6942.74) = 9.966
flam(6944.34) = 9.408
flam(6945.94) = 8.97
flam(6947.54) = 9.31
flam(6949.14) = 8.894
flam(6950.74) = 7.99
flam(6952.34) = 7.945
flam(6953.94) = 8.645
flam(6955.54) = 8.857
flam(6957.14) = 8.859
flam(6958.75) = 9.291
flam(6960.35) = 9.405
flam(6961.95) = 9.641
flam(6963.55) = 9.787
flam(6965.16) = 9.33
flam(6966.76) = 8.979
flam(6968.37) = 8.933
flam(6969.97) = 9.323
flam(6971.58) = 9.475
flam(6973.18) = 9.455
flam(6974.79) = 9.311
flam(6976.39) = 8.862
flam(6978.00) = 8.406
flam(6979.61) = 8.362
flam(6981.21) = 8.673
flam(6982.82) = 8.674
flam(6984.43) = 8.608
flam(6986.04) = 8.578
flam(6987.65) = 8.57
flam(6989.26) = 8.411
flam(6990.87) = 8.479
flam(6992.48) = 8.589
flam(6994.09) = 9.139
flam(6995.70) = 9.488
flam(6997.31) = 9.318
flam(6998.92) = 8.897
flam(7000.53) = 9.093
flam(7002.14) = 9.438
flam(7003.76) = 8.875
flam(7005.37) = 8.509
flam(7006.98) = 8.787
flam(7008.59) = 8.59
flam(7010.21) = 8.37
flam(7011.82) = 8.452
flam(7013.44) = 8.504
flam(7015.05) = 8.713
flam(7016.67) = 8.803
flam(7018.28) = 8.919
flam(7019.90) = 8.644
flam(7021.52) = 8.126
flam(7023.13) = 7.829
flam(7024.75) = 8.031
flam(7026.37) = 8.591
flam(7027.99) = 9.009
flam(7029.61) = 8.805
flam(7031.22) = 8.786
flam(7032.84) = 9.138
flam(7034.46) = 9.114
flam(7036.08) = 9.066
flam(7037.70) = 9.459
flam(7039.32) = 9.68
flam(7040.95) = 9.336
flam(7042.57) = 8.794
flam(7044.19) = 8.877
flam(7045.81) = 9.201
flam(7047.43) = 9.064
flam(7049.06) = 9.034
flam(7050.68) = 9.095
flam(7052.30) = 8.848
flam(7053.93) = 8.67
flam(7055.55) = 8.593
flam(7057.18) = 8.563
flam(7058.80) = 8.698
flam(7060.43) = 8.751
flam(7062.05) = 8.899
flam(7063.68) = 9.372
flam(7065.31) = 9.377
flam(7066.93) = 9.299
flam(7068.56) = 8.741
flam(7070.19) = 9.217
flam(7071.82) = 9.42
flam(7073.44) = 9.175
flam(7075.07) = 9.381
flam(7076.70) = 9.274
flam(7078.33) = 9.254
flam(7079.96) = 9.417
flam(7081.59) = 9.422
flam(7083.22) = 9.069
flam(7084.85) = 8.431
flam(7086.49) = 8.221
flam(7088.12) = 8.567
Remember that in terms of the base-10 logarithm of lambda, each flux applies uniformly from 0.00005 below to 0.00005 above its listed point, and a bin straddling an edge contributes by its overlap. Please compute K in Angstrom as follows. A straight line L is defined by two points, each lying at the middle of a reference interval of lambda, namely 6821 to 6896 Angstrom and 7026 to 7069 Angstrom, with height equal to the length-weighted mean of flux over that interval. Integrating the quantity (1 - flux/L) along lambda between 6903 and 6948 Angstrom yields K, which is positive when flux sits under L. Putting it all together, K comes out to 1.18 Angstrom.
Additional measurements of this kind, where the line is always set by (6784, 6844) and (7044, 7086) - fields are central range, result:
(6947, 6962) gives 0.0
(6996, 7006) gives -0.1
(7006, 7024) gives 0.9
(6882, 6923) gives 1.5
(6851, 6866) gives 0.4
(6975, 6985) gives 0.3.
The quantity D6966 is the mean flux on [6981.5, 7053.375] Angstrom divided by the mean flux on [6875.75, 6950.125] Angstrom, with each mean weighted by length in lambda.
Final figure 1.0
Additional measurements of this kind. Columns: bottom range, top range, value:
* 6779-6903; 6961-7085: 1.04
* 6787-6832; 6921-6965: 1.02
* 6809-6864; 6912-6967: 1.00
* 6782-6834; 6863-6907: 1.01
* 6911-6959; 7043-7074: 1.05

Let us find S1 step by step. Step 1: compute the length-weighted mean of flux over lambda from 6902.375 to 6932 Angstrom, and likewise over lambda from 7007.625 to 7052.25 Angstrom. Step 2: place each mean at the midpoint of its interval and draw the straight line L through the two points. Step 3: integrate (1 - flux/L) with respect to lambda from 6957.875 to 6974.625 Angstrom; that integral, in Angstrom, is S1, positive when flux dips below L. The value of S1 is -1.7 Angstrom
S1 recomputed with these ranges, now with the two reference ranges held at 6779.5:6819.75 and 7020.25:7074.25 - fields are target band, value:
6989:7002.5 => -0.2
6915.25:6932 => 1.1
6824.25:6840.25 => -0.5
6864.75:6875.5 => 0.3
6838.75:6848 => -0.1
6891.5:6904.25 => -0.2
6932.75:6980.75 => -1.2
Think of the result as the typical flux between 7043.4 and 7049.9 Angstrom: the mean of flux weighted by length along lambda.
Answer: 9.05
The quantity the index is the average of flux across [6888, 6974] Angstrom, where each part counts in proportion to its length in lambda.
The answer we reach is 8.74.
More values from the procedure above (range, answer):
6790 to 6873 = 8.63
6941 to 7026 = 8.86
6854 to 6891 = 8.52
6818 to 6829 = 8.53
